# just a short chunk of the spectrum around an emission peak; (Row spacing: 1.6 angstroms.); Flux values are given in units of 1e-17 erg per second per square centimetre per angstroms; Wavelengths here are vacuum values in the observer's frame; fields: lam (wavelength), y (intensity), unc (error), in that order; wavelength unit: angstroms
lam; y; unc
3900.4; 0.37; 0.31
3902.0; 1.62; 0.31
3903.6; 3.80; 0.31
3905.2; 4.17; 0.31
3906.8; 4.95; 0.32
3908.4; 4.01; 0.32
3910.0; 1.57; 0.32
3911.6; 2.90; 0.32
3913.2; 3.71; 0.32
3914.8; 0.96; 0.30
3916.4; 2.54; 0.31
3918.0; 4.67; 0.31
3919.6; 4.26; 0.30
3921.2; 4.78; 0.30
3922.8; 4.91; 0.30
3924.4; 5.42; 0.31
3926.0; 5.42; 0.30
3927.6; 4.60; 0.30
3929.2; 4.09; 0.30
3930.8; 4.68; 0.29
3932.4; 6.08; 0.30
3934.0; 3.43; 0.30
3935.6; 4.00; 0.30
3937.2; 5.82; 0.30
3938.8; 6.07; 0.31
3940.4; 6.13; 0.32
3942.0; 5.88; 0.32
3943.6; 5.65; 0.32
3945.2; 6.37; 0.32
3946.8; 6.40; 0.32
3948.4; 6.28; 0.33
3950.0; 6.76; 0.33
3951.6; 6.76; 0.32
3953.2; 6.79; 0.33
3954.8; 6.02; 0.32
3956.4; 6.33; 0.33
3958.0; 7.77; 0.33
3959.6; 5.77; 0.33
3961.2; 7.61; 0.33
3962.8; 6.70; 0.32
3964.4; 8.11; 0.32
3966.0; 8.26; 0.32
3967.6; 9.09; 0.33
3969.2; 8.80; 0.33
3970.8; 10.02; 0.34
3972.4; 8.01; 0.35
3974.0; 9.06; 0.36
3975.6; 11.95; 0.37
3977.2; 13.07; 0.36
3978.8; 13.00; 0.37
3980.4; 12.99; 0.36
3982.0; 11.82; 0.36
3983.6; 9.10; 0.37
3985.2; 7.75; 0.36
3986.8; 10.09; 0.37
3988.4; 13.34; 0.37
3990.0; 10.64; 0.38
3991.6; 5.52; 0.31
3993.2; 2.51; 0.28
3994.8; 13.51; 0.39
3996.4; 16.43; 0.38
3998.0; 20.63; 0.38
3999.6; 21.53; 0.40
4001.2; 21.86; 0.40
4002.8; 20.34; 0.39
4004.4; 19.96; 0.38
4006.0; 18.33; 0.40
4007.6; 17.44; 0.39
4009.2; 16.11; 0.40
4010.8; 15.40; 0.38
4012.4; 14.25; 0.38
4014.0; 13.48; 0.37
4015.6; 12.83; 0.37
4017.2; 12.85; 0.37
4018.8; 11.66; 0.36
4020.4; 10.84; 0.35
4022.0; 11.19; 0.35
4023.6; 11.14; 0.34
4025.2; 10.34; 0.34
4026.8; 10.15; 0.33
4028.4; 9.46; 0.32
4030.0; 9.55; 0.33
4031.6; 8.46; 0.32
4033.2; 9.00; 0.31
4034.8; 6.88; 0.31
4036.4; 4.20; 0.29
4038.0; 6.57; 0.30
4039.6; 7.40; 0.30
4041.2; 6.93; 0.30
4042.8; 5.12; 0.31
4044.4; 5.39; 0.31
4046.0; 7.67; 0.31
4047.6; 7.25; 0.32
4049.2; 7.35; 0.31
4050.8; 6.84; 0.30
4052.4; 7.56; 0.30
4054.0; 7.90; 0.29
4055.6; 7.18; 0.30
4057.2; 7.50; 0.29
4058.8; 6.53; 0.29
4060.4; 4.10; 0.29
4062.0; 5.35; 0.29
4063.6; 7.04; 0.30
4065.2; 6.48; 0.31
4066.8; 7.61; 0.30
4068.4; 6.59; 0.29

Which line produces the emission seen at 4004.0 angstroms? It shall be Ly-alpha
